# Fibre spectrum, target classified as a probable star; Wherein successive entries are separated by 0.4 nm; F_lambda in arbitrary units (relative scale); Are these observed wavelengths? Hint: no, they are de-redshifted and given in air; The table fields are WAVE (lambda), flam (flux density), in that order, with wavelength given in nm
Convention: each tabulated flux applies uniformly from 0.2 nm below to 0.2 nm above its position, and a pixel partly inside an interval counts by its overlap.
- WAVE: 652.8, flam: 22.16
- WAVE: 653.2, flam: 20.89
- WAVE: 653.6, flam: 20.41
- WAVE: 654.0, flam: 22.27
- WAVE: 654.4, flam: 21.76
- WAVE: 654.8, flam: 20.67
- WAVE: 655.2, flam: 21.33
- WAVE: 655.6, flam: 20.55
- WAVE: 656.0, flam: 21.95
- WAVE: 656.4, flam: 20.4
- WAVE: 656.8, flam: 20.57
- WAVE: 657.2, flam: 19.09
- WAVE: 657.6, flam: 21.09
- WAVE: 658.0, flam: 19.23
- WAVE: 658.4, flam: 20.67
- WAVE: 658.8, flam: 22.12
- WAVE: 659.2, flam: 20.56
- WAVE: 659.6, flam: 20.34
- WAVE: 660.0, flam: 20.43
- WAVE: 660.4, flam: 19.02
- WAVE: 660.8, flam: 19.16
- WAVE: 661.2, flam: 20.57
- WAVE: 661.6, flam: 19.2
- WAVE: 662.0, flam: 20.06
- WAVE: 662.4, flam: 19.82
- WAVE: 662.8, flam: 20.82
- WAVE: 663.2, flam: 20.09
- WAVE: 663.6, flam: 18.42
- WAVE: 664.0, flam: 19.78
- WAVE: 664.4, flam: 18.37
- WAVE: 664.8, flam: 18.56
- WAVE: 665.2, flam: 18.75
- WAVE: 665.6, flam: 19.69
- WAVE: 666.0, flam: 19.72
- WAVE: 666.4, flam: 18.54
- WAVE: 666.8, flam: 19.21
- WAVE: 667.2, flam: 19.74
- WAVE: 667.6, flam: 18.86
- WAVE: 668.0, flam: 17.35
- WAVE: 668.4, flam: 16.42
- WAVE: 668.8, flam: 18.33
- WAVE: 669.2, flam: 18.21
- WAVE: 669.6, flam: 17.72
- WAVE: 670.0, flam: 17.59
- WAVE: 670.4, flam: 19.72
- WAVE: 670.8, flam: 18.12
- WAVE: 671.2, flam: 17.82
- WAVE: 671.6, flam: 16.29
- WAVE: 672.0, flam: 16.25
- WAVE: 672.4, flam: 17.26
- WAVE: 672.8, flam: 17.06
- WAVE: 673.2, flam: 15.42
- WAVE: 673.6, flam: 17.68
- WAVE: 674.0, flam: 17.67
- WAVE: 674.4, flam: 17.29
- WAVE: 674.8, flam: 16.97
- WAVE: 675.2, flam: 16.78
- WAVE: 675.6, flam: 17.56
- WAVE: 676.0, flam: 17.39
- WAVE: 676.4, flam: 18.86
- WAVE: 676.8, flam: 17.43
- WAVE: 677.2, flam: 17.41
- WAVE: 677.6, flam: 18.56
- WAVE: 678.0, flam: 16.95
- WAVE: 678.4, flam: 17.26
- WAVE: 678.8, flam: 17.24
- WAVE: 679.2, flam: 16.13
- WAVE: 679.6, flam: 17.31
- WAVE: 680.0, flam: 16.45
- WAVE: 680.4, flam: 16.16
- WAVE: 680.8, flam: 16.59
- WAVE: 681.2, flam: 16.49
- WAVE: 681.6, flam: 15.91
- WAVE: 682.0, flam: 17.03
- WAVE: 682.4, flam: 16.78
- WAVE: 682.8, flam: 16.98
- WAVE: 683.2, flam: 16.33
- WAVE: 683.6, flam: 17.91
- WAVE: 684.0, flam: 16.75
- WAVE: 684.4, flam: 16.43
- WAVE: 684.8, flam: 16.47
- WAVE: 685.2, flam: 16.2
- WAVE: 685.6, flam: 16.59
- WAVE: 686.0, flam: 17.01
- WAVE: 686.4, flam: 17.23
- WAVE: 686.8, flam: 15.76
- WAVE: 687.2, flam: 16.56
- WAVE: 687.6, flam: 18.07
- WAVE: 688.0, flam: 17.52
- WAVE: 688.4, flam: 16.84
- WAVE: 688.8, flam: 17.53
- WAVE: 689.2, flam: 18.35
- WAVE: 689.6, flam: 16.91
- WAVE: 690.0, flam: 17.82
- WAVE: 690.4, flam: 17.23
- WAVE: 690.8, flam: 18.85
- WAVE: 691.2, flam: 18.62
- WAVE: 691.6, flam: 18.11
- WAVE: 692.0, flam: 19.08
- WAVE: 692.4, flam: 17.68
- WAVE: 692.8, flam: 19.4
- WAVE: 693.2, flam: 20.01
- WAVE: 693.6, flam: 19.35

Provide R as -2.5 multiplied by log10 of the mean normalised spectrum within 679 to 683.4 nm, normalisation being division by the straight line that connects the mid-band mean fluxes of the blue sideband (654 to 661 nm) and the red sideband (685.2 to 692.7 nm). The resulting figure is 0.107 mag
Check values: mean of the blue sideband 20.6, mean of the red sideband 17.5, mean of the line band 16.6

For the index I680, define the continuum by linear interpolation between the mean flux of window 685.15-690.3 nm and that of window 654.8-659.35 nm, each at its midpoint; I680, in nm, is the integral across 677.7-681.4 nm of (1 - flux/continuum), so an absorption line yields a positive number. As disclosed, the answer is 0.27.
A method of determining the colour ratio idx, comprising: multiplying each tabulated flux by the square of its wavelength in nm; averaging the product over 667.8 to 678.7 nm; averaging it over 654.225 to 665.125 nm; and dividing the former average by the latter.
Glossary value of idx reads 0.90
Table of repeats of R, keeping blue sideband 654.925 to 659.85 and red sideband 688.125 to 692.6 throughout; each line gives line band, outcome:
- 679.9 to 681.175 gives 0.14 mag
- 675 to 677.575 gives 0.09 mag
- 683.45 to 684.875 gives 0.09 mag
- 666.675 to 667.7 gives 0.03 mag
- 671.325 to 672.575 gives 0.17 mag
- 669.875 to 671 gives 0.06 mag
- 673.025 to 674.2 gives 0.14 mag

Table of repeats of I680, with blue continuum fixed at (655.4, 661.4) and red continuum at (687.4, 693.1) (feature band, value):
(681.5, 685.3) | 0.37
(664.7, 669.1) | 0.25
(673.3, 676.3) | 0.29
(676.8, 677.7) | 0.06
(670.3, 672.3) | 0.20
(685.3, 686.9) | 0.15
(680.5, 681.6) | 0.14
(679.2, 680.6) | 0.17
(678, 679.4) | 0.15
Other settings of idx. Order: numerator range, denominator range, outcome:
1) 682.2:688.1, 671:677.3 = 1.01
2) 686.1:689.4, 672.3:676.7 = 1.04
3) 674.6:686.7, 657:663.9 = 0.90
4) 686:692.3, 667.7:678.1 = 1.06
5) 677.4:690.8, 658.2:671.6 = 0.94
